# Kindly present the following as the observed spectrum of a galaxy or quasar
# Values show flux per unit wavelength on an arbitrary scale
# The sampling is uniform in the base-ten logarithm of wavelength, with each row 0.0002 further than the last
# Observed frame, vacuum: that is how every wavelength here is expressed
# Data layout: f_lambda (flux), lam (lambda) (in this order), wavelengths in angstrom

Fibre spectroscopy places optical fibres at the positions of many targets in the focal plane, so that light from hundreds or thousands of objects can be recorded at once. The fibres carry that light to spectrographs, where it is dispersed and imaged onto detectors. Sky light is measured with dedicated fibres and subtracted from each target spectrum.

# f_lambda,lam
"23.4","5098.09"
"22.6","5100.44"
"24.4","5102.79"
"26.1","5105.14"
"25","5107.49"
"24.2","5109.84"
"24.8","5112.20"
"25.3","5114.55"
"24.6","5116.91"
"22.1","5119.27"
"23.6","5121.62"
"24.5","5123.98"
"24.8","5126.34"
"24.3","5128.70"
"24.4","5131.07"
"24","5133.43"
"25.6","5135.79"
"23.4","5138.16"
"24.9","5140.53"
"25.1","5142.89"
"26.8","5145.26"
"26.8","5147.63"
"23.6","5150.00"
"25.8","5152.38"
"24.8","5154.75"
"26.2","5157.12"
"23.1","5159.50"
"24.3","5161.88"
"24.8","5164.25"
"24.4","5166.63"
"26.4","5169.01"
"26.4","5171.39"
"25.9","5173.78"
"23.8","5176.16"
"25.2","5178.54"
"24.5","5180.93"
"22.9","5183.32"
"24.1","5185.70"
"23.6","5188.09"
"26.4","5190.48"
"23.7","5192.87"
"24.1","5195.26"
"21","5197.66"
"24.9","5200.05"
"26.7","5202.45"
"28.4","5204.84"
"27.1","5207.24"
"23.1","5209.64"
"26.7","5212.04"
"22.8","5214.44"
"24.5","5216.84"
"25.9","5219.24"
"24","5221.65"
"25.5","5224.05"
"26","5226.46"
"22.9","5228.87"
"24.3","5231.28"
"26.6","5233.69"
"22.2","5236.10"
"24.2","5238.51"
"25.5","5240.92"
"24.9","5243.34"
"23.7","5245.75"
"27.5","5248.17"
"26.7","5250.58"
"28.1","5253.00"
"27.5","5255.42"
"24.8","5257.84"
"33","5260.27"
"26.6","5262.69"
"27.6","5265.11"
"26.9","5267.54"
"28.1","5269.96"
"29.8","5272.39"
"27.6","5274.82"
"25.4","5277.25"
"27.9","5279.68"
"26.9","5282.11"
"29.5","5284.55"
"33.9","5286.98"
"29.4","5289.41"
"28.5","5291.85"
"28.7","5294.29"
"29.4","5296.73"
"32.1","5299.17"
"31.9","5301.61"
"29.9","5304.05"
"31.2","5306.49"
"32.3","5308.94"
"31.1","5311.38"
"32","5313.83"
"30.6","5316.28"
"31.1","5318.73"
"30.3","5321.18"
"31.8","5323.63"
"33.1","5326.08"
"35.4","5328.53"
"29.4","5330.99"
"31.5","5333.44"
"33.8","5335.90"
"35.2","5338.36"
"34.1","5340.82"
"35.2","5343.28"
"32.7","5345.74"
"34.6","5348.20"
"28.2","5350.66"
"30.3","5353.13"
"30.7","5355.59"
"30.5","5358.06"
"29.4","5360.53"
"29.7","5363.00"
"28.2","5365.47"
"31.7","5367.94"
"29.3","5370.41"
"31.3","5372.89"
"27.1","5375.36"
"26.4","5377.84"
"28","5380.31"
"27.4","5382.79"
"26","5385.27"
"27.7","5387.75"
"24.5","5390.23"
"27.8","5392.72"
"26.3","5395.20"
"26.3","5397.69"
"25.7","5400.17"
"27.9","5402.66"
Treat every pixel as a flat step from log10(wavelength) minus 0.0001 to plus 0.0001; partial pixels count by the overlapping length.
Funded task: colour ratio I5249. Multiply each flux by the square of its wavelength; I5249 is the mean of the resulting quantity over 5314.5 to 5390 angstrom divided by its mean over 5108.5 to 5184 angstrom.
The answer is 1.34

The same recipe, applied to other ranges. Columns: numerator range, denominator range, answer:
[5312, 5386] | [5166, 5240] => 1.32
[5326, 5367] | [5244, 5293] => 1.17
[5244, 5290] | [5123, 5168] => 1.18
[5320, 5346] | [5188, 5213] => 1.38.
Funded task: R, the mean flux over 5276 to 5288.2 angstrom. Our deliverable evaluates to 28.7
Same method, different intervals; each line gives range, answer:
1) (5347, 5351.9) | 31.4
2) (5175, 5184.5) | 24.1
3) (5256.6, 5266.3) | 28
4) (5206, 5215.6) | 24.9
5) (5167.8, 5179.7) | 25.5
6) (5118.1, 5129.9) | 23.9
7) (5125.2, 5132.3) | 24.5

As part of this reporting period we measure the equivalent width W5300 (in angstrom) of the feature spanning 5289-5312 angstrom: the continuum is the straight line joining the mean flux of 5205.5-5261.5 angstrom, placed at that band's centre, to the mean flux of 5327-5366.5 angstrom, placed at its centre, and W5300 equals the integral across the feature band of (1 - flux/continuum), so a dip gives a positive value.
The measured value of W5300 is -0.9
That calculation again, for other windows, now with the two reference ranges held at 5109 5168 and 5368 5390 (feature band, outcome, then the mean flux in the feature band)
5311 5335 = -4.0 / 31.7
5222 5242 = 1.0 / 24.6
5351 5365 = -1.1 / 29.9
